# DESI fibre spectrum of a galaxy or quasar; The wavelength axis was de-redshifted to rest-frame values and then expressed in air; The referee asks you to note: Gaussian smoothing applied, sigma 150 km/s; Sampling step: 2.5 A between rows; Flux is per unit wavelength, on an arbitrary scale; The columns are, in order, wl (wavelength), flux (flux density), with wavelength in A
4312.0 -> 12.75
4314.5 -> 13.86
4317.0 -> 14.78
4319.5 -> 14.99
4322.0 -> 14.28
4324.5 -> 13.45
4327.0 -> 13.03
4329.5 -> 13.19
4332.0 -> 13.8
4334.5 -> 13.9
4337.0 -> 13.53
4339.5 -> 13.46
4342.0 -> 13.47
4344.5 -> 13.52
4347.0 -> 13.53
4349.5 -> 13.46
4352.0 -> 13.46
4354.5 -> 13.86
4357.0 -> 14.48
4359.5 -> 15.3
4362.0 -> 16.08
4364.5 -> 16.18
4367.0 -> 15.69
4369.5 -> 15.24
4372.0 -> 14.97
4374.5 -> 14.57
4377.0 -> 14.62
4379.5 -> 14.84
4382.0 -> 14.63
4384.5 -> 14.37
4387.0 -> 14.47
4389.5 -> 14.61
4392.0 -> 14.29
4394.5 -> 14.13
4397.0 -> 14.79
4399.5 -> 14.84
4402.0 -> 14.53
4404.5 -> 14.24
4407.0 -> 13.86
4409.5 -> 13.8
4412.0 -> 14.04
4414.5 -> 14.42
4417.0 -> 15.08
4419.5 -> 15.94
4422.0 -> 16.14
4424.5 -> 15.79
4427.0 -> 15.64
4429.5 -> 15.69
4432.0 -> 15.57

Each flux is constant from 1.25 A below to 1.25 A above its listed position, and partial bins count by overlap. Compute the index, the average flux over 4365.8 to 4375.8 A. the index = 15.1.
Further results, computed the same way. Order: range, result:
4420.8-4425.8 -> 16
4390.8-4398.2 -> 14.4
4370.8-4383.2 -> 14.7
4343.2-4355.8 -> 13.6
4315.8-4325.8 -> 14.4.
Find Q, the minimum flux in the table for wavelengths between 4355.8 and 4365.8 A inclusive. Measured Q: 14.48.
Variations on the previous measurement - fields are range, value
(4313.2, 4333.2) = 13.03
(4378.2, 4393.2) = 14.29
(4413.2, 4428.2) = 14.42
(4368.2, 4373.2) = 14.97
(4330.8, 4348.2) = 13.46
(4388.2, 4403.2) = 14.13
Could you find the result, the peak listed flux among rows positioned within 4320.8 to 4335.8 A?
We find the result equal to 14.28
